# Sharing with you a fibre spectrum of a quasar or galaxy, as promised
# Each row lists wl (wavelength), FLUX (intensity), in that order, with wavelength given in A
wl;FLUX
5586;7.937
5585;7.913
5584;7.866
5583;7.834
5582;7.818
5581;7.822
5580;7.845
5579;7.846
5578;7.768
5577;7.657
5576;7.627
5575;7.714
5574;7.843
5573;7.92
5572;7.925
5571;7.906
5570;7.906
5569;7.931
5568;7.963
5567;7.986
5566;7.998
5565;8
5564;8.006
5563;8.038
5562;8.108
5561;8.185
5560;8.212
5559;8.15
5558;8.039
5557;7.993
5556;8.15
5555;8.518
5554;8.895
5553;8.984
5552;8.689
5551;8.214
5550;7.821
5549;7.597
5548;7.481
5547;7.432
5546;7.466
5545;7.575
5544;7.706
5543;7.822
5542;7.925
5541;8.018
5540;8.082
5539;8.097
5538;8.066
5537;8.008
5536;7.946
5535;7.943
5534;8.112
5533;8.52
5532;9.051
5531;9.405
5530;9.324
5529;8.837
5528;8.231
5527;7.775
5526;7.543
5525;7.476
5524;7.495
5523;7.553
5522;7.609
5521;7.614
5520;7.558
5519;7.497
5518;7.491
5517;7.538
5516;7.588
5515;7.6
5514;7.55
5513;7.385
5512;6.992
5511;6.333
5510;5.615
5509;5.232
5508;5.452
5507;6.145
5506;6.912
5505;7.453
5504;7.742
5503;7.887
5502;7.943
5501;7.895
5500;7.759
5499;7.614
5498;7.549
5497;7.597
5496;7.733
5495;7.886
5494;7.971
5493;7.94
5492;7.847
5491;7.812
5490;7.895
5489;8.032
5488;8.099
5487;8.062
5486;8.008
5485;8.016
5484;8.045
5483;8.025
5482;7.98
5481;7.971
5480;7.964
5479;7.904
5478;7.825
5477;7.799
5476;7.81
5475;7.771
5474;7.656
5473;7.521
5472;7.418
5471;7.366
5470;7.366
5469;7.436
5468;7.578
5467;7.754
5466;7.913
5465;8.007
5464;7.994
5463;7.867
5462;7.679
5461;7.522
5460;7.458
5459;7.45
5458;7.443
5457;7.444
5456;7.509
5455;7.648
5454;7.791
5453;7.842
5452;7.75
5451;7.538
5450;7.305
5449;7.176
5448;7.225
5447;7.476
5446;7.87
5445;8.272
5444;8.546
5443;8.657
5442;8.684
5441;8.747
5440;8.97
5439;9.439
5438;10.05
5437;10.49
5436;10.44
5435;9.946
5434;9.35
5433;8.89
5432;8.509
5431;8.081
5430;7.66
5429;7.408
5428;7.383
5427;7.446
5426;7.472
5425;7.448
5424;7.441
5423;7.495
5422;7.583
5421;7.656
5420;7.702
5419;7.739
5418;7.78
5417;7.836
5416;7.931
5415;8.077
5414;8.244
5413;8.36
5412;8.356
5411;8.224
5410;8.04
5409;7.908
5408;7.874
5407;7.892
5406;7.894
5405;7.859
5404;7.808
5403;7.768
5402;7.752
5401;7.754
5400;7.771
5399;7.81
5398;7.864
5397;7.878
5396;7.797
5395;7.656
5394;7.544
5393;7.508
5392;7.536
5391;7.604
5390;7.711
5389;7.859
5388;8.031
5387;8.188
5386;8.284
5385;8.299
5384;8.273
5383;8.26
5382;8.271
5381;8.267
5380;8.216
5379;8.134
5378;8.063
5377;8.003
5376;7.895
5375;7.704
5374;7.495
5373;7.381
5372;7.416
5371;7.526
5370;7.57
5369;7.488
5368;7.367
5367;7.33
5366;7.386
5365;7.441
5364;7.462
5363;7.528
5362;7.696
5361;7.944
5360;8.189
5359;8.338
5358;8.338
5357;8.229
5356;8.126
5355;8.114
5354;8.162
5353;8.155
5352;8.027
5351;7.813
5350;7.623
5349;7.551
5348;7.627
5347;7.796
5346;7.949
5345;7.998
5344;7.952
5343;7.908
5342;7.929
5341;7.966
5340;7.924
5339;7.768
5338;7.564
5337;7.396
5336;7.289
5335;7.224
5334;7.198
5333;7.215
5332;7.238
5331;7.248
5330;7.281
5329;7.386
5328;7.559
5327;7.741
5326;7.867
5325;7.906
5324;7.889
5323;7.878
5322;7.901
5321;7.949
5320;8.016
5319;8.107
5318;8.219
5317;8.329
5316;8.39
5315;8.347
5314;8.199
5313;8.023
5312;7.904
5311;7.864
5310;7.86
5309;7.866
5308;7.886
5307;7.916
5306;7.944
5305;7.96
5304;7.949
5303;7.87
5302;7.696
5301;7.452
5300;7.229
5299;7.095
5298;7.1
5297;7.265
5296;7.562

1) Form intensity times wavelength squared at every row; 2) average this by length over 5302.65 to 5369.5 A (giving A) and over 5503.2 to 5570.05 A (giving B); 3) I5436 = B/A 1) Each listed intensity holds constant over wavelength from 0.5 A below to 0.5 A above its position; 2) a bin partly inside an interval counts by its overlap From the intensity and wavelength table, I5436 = 1.07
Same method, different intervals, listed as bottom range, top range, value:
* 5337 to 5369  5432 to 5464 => 1.09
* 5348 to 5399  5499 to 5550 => 1.03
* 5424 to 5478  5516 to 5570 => 1.04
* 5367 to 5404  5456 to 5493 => 1.03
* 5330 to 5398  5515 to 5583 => 1.10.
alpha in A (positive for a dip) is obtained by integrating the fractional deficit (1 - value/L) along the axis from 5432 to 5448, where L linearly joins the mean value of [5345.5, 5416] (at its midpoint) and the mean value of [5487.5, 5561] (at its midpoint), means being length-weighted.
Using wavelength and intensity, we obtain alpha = -2.3 A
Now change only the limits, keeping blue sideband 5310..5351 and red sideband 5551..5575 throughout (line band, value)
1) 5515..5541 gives 0.3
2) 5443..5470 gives 1.0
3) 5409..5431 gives 0.4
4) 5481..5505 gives 0.5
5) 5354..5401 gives 0.0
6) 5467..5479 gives 0.6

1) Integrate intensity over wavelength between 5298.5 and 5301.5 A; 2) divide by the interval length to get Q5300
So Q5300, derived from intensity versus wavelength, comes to 7.26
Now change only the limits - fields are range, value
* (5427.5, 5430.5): 7.48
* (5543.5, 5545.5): 7.64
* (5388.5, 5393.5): 7.64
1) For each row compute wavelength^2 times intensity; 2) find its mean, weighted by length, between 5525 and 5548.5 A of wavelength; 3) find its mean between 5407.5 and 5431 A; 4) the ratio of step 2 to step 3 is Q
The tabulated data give 1.1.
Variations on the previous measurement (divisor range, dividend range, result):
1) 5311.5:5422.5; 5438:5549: 1.04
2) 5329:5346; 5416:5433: 1.05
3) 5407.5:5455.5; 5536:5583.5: 1.02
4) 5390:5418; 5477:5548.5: 1.02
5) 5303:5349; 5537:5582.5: 1.11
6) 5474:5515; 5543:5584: 1.08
